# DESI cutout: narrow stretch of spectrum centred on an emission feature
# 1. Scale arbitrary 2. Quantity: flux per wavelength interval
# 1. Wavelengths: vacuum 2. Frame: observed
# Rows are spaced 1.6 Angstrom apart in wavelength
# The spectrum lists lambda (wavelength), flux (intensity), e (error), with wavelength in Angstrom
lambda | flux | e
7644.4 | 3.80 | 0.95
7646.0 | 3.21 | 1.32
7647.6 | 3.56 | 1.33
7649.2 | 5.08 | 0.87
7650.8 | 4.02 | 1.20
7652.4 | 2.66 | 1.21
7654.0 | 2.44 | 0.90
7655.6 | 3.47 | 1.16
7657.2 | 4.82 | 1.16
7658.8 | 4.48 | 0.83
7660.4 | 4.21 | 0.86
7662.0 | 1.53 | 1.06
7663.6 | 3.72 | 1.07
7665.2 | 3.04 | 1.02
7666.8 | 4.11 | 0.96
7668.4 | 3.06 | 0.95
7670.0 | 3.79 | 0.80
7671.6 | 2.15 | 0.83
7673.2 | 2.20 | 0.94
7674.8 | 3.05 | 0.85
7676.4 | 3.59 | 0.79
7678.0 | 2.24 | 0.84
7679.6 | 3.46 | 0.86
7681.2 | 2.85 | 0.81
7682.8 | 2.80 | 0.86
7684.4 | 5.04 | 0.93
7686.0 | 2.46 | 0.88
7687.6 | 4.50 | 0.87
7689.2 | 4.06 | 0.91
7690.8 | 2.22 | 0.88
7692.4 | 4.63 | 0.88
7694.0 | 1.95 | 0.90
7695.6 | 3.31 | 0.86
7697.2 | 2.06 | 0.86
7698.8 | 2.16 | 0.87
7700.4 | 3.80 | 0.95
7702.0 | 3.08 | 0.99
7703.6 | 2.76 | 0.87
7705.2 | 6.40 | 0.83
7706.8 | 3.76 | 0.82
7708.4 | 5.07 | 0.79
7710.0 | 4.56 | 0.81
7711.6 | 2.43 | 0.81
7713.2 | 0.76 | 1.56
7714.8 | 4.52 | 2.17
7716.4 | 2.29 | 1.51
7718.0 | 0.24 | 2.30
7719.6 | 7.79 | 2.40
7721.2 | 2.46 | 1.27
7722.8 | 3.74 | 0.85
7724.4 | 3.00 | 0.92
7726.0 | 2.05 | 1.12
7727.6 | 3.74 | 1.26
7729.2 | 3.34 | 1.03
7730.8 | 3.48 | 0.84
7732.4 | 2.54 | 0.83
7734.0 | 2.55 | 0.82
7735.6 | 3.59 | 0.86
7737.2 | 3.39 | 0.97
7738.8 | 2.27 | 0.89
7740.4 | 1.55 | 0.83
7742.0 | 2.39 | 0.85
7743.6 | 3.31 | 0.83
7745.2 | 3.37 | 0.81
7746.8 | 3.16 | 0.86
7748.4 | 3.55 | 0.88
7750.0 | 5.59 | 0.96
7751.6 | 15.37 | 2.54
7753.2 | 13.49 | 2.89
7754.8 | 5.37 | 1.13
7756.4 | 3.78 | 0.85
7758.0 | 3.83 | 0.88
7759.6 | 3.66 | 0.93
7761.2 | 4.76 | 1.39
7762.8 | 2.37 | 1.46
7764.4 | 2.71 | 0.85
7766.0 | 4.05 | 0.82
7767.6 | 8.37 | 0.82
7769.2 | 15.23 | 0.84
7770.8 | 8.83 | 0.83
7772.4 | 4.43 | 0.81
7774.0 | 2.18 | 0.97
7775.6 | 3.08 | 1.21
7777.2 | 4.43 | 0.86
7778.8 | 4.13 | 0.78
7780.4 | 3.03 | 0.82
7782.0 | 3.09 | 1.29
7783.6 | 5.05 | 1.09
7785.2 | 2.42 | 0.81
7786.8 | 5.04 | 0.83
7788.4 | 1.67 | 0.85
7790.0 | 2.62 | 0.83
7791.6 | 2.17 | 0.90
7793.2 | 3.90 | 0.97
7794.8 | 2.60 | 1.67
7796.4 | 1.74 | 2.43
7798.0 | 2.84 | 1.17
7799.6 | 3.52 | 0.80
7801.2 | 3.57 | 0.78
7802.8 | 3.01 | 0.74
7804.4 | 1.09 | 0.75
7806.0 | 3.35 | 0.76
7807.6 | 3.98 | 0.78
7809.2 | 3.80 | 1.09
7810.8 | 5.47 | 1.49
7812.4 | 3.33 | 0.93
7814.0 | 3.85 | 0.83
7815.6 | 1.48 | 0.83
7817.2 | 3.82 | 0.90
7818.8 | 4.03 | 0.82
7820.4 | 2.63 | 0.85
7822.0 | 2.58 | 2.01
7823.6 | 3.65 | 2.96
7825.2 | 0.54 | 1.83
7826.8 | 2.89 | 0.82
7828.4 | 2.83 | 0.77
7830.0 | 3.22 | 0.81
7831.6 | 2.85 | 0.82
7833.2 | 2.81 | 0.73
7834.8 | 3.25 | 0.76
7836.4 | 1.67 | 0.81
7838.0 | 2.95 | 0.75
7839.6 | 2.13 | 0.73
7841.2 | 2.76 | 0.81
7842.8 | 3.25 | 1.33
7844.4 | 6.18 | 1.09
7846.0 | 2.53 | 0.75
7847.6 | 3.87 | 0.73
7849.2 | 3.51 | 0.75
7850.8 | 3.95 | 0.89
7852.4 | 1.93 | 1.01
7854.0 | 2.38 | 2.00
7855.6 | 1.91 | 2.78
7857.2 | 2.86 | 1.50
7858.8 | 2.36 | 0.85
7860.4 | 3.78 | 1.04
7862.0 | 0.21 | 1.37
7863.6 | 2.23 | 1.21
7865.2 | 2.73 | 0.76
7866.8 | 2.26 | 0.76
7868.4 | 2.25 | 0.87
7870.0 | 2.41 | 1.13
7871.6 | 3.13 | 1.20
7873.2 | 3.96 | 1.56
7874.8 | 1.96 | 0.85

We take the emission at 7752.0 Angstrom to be [S II] 6716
